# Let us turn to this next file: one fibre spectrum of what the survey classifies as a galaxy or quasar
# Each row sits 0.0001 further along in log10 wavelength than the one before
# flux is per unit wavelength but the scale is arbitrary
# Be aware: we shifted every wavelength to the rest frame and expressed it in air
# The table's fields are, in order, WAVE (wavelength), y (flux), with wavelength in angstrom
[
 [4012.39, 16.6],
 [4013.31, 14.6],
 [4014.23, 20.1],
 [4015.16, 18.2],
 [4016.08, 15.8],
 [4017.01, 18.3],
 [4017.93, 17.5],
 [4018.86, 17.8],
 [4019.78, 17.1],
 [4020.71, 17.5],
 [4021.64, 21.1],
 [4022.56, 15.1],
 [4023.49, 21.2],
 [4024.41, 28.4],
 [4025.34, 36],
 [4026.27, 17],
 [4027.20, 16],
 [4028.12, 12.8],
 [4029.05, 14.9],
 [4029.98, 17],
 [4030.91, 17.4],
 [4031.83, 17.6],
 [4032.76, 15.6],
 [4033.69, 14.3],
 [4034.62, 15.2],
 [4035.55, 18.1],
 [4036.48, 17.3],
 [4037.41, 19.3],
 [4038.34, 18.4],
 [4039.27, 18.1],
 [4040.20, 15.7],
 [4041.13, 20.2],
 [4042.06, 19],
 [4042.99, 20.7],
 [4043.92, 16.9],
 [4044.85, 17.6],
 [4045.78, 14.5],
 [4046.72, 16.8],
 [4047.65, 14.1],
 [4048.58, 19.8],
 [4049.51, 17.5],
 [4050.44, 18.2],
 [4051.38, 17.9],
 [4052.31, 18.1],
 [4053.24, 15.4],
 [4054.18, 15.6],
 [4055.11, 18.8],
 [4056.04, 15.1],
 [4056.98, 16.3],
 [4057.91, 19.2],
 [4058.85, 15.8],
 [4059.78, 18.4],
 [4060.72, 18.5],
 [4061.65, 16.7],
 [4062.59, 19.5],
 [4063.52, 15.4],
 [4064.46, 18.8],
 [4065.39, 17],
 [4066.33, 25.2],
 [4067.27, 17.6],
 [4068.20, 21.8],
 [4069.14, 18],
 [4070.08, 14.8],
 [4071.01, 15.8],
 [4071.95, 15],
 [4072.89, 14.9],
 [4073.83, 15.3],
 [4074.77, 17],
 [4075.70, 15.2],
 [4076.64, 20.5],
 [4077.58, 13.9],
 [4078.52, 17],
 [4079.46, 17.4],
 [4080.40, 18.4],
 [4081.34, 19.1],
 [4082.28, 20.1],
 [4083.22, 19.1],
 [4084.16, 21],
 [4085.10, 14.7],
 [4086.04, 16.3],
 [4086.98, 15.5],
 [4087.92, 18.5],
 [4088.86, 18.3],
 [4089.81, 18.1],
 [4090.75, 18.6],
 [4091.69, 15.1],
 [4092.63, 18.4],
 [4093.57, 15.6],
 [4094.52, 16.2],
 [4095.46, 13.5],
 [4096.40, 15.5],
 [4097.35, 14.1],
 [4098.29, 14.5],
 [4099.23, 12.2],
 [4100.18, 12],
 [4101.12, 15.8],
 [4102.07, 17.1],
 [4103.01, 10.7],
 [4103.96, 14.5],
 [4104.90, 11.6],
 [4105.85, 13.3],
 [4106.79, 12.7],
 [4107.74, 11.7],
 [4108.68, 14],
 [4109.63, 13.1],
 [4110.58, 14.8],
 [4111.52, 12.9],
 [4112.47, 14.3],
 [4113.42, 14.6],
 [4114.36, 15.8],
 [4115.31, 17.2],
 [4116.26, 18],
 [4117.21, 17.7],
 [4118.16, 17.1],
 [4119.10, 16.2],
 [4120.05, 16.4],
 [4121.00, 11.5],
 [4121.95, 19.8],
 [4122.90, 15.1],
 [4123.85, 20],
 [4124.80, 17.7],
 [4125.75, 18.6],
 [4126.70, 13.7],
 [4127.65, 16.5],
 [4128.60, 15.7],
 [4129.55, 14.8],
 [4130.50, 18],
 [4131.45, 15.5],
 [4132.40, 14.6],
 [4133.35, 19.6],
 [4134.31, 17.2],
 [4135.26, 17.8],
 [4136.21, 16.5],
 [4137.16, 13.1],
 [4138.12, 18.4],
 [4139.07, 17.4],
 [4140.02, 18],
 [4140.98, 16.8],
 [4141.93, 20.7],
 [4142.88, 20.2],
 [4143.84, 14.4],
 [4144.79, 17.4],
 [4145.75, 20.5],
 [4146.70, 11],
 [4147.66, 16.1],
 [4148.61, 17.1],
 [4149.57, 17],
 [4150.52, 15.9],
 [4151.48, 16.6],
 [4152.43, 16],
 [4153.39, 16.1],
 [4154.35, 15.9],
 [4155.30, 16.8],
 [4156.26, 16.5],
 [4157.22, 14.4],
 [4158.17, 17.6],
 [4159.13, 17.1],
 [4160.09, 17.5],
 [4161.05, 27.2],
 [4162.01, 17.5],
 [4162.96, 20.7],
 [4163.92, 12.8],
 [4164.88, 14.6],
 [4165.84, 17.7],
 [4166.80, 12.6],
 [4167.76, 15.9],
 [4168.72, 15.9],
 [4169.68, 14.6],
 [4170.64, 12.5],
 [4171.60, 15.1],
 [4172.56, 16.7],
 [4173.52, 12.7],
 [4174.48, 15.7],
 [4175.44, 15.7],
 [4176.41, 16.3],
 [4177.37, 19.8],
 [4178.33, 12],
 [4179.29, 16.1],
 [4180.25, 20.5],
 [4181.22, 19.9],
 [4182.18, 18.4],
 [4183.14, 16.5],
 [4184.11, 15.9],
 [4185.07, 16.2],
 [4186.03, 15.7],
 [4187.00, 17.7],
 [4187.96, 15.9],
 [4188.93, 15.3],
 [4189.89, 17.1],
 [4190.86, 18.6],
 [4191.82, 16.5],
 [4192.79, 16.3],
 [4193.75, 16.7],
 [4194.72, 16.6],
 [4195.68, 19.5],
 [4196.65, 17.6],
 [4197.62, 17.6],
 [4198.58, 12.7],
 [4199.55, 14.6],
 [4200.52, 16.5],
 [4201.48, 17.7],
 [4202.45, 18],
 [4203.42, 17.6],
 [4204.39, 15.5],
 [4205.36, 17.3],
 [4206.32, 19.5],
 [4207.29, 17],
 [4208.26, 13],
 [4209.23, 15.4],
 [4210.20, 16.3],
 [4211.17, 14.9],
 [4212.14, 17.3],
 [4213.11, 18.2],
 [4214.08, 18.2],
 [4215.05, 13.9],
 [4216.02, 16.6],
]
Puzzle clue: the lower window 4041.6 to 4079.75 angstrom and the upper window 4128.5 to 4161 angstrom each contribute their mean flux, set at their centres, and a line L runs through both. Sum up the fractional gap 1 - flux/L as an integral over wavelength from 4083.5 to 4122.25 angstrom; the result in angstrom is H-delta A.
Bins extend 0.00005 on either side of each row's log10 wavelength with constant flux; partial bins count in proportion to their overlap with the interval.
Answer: 4.0 angstrom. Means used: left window 17.3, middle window 15.3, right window 16.9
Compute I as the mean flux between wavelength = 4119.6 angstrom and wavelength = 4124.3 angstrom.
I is 16.5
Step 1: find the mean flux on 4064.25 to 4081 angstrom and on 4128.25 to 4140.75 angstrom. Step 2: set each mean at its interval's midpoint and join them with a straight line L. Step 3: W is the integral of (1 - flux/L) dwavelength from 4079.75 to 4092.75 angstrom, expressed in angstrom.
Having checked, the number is -0.5 angstrom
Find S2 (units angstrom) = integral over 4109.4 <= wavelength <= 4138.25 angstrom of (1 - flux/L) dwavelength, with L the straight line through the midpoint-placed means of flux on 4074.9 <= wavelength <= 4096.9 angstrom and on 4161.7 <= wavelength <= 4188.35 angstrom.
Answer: 0.94 angstrom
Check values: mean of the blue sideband 17.2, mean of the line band 16.2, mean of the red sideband 16.1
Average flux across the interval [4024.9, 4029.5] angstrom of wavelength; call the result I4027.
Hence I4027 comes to 19.3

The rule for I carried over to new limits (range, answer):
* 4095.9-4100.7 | 13.7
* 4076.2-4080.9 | 17.4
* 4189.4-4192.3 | 17.4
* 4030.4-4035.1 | 16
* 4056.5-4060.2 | 17.4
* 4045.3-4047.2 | 15.6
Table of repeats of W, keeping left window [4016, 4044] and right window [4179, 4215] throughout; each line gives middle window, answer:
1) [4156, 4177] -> 1.1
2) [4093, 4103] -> 1.8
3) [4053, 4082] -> 1.0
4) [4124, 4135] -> 0.5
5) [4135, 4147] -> 0.1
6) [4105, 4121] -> 2.5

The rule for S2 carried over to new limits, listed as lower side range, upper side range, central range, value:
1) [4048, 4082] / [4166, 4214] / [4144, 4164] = -0.5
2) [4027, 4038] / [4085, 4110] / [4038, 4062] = -2.2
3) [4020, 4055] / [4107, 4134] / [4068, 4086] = -0.3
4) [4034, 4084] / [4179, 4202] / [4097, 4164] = 4.3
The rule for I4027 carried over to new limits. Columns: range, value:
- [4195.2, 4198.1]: 18.2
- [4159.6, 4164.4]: 19.1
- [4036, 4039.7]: 18.3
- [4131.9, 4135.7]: 17.3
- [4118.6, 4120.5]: 16.4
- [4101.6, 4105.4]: 13.5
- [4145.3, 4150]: 16.3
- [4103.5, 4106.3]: 13.1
